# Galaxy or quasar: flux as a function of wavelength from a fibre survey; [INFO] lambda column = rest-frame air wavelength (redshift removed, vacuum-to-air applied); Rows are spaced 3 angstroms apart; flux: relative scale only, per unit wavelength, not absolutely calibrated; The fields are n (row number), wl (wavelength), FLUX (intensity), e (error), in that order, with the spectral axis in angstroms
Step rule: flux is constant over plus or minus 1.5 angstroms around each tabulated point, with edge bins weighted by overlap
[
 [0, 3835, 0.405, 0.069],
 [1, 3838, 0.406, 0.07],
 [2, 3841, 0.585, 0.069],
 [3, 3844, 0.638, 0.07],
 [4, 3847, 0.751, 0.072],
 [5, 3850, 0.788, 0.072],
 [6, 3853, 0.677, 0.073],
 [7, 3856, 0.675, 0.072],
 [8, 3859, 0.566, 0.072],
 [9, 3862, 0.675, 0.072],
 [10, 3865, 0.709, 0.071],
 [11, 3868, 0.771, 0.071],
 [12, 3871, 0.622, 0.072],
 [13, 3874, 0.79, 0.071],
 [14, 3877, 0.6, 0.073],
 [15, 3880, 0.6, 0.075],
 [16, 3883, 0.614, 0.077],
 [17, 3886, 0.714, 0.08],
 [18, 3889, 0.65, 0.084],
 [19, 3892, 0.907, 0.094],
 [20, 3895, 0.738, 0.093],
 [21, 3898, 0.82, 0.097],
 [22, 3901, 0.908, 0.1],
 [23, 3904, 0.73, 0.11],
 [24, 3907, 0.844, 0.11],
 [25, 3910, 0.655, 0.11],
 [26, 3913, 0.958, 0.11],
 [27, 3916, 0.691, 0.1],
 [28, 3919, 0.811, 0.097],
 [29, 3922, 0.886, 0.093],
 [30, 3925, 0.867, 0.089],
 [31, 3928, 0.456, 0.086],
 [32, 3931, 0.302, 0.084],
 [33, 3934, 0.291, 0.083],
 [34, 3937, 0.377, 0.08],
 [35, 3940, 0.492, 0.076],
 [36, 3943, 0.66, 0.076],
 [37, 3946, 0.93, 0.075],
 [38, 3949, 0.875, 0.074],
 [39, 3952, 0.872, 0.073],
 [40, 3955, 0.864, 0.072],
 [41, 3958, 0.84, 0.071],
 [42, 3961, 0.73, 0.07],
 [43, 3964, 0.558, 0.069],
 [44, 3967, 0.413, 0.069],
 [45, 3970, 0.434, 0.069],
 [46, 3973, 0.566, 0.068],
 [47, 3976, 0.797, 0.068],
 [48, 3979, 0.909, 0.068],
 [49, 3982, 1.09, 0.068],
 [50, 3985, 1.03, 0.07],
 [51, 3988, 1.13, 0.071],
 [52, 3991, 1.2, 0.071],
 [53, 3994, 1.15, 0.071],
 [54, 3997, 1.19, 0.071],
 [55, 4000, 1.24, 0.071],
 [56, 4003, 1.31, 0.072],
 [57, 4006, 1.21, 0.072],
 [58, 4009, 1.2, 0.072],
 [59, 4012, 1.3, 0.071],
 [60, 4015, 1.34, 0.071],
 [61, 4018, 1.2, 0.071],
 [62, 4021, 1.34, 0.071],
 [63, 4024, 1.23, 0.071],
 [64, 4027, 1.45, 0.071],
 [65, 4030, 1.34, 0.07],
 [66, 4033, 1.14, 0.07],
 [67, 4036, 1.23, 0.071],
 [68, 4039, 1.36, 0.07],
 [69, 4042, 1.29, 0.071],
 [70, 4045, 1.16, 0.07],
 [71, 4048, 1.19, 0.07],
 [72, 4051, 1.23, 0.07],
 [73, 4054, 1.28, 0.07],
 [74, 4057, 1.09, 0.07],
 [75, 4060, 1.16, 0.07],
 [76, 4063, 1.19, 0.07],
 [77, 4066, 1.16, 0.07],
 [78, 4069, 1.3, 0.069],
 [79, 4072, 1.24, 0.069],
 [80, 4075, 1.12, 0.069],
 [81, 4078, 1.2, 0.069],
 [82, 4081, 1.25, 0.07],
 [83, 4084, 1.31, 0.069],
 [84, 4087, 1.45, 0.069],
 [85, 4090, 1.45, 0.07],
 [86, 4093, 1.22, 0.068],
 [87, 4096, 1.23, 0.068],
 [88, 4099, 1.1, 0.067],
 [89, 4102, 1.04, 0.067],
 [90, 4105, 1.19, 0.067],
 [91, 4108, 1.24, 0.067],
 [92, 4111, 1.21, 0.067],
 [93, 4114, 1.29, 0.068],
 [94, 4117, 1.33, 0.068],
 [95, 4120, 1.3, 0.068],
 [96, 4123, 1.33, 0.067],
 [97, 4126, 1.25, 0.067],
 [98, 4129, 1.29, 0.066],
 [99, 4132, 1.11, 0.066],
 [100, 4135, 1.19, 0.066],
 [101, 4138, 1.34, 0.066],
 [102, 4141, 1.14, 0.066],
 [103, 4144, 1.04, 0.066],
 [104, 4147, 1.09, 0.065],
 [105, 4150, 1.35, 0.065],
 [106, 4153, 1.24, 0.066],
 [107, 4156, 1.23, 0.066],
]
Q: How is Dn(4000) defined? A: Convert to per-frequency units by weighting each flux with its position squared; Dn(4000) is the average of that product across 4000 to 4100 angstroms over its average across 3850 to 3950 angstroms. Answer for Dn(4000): 1.9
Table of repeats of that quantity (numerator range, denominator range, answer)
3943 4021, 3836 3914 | 1.47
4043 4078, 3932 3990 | 1.72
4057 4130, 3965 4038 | 1.18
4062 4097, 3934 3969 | 2.00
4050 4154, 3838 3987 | 1.91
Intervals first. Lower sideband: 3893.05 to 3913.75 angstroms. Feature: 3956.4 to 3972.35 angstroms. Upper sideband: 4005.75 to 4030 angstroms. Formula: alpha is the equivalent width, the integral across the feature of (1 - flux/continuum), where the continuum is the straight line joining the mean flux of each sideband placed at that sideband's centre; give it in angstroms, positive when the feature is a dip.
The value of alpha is 7.0 angstroms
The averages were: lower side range 0.804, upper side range 1.29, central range 0.595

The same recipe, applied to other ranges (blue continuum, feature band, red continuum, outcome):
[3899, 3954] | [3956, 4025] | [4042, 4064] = -3.7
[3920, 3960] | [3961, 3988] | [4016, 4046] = 4.9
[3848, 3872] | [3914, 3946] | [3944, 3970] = 5.3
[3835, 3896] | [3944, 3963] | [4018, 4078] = 2.0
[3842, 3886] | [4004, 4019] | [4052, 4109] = -2.9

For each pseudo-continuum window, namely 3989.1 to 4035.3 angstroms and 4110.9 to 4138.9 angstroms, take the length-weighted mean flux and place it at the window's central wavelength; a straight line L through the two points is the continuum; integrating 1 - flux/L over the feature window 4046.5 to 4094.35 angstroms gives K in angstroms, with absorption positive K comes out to 0.8 angstroms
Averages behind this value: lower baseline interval 1.25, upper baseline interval 1.27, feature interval 1.24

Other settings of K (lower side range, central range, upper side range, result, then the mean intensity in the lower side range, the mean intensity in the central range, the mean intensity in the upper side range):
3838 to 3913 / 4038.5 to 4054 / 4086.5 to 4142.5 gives -2.2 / 0.708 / 1.24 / 1.24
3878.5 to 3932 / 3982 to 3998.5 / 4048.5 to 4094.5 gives -2.3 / 0.735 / 1.14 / 1.24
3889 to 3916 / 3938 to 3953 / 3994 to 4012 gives 3.6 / 0.803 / 0.749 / 1.23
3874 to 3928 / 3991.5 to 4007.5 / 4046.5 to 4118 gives -3.3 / 0.756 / 1.22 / 1.23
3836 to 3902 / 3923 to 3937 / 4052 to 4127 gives 5.9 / 0.687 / 0.483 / 1.24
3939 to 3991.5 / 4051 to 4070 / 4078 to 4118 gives -1.3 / 0.795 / 1.2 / 1.25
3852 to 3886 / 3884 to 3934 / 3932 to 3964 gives -4.3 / 0.666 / 0.731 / 0.681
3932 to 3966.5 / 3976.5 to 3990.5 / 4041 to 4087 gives -3.4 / 0.668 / 1.03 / 1.22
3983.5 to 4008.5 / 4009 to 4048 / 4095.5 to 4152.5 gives -2.8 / 1.18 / 1.28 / 1.21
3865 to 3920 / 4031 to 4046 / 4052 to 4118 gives -1.8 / 0.744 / 1.24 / 1.23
